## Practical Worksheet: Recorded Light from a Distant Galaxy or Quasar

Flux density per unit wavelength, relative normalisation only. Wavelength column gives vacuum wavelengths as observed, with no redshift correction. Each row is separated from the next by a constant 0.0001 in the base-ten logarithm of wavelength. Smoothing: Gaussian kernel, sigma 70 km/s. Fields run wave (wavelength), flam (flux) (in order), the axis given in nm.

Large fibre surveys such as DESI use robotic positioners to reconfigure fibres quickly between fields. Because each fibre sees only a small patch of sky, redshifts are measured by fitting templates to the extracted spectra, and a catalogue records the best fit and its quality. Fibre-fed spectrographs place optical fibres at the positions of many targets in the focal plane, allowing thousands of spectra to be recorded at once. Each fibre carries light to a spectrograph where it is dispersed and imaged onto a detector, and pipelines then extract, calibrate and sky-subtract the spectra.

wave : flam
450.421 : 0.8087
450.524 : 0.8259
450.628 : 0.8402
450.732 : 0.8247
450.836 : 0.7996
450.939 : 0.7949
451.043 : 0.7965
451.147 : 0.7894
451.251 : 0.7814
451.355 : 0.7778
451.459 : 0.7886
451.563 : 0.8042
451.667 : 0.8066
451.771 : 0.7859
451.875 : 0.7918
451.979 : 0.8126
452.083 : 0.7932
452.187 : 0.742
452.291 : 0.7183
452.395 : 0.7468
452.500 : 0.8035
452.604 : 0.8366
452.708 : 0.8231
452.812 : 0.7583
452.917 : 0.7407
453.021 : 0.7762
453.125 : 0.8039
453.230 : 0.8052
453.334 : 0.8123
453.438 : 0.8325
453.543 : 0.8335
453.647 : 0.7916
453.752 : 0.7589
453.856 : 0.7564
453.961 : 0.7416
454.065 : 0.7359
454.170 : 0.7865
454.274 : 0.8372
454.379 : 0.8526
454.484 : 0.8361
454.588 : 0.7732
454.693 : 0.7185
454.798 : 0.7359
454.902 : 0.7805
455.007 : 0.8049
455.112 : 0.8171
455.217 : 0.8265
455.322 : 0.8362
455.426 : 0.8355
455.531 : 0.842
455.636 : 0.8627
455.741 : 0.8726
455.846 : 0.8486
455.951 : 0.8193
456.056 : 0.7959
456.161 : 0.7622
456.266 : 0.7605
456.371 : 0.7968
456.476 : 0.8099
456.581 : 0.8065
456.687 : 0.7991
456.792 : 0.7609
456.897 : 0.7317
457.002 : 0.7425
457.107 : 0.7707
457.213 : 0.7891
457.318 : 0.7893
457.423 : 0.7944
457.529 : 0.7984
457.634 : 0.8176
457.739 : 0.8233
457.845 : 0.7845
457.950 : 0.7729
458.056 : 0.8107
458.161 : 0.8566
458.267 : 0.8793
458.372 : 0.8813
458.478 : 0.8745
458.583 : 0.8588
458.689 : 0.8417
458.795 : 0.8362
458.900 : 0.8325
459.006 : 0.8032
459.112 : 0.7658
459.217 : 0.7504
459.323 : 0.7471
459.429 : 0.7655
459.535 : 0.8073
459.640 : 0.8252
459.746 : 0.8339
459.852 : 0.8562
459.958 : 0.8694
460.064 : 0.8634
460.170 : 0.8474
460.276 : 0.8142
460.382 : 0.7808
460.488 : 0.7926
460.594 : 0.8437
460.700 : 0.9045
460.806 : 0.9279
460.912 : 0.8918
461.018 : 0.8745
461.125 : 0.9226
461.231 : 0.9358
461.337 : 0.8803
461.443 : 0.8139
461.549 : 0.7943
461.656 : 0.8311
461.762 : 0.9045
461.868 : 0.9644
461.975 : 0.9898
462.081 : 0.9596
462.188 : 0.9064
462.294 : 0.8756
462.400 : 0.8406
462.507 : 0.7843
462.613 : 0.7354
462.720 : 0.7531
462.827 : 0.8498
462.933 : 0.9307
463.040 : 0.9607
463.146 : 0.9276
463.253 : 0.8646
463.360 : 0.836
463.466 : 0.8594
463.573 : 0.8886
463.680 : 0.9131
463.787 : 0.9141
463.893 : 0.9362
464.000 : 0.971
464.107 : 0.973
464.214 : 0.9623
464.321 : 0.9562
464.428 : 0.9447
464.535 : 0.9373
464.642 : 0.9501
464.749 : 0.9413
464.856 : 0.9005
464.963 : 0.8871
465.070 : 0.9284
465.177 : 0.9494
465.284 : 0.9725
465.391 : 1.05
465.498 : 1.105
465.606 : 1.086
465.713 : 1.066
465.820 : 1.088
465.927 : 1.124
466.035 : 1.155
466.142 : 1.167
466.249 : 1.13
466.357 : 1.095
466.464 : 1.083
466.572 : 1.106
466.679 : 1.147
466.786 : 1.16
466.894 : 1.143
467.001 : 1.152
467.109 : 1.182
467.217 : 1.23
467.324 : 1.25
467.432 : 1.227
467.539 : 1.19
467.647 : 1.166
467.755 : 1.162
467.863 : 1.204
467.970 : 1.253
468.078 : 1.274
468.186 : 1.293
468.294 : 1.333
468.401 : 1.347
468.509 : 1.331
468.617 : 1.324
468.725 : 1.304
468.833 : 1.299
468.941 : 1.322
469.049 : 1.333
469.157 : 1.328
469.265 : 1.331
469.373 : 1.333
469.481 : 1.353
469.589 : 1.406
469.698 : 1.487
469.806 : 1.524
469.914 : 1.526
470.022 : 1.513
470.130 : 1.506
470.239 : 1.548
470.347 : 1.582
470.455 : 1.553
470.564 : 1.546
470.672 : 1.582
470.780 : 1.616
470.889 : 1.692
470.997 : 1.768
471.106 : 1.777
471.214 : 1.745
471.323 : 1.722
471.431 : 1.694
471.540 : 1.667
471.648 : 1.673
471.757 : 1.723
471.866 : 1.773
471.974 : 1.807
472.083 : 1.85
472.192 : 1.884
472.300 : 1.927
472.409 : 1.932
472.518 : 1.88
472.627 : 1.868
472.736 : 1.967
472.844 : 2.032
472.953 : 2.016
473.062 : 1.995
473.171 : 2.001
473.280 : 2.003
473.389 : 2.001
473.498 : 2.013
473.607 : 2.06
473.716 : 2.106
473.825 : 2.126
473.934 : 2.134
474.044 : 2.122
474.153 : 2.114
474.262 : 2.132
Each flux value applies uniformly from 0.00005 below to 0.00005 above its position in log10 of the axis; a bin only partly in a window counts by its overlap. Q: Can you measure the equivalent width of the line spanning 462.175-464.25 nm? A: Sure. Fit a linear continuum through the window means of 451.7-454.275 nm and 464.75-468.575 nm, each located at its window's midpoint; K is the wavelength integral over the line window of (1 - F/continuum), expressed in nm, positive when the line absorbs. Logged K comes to 0.33 nm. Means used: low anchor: 0.784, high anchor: 1.14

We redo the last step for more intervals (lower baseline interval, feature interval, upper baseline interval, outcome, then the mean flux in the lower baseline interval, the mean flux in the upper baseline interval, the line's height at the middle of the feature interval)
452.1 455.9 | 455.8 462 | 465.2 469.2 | 0.758 nm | 0.797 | 1.19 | 0.944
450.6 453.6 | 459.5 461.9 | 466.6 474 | 0.627 nm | 0.793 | 1.58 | 1.16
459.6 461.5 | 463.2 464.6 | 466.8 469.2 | 0.159 nm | 0.86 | 1.25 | 1.04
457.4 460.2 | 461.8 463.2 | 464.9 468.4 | 0.127 nm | 0.822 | 1.14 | 0.972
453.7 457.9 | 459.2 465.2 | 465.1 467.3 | 0.664 nm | 0.795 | 1.11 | 0.989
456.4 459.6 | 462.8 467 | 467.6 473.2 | 0.805 nm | 0.804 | 1.58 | 1.23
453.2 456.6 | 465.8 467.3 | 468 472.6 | 0.252 nm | 0.803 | 1.56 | 1.37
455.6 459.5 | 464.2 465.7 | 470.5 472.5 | 0.382 nm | 0.805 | 1.74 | 1.3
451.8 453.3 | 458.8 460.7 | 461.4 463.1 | 0.072 nm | 0.783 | 0.869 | 0.847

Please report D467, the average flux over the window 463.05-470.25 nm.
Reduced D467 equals 1.15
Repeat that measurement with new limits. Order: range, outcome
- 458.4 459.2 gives 0.828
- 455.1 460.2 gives 0.814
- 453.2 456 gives 0.806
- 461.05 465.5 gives 0.907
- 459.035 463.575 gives 0.855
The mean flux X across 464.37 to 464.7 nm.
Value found 0.944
